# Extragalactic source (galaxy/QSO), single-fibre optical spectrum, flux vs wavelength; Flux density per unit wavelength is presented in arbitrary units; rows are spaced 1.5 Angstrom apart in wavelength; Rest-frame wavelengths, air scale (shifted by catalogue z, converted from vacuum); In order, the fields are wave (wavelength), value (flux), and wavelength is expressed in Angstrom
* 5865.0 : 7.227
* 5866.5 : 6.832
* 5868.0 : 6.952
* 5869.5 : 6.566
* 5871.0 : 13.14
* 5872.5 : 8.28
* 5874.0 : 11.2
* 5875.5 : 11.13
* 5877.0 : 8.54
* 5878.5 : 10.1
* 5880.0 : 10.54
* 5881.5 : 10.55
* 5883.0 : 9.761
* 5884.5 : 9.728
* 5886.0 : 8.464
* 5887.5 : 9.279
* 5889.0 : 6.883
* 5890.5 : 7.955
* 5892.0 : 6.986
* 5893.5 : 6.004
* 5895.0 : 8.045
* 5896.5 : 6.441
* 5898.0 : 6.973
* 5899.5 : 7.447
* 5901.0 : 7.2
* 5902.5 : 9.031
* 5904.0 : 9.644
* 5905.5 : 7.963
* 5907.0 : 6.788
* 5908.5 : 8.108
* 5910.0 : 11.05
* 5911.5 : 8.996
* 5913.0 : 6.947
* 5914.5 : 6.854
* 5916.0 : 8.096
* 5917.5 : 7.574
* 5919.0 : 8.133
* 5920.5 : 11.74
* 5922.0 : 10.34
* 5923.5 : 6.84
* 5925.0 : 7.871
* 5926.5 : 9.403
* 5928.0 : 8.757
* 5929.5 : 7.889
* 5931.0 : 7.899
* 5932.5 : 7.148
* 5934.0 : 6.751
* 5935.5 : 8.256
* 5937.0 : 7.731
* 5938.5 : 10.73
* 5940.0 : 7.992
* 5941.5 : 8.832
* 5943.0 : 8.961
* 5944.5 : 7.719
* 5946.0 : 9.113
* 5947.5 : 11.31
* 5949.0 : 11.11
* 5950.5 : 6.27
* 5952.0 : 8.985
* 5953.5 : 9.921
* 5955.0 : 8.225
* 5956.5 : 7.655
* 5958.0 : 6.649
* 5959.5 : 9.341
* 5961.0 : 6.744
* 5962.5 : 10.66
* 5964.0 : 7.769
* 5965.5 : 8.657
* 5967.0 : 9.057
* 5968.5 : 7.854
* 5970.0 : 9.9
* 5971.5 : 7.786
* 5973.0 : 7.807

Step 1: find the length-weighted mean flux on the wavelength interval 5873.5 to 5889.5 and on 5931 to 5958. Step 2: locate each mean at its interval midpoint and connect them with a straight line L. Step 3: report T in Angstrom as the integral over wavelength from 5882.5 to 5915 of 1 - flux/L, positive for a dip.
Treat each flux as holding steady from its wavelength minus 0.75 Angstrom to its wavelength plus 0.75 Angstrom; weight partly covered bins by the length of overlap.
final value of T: 4.7 Angstrom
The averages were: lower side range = 9.67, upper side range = 8.55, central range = 8.02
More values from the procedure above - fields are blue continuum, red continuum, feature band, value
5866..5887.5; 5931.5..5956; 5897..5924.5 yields 2.27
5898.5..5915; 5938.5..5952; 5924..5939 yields 0.93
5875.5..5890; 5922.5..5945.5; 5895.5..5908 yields 1.74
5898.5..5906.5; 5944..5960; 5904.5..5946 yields 0.35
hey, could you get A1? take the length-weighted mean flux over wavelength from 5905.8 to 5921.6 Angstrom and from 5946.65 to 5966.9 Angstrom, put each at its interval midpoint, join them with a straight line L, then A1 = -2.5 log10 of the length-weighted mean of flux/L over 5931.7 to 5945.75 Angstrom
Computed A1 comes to 0.045 mag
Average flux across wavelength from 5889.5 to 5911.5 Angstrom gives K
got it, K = 7.86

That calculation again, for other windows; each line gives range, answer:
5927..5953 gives 8.58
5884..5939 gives 8.14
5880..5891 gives 9.08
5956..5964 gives 8.19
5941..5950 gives 9.44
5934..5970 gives 8.66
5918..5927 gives 9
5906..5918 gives 8.06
